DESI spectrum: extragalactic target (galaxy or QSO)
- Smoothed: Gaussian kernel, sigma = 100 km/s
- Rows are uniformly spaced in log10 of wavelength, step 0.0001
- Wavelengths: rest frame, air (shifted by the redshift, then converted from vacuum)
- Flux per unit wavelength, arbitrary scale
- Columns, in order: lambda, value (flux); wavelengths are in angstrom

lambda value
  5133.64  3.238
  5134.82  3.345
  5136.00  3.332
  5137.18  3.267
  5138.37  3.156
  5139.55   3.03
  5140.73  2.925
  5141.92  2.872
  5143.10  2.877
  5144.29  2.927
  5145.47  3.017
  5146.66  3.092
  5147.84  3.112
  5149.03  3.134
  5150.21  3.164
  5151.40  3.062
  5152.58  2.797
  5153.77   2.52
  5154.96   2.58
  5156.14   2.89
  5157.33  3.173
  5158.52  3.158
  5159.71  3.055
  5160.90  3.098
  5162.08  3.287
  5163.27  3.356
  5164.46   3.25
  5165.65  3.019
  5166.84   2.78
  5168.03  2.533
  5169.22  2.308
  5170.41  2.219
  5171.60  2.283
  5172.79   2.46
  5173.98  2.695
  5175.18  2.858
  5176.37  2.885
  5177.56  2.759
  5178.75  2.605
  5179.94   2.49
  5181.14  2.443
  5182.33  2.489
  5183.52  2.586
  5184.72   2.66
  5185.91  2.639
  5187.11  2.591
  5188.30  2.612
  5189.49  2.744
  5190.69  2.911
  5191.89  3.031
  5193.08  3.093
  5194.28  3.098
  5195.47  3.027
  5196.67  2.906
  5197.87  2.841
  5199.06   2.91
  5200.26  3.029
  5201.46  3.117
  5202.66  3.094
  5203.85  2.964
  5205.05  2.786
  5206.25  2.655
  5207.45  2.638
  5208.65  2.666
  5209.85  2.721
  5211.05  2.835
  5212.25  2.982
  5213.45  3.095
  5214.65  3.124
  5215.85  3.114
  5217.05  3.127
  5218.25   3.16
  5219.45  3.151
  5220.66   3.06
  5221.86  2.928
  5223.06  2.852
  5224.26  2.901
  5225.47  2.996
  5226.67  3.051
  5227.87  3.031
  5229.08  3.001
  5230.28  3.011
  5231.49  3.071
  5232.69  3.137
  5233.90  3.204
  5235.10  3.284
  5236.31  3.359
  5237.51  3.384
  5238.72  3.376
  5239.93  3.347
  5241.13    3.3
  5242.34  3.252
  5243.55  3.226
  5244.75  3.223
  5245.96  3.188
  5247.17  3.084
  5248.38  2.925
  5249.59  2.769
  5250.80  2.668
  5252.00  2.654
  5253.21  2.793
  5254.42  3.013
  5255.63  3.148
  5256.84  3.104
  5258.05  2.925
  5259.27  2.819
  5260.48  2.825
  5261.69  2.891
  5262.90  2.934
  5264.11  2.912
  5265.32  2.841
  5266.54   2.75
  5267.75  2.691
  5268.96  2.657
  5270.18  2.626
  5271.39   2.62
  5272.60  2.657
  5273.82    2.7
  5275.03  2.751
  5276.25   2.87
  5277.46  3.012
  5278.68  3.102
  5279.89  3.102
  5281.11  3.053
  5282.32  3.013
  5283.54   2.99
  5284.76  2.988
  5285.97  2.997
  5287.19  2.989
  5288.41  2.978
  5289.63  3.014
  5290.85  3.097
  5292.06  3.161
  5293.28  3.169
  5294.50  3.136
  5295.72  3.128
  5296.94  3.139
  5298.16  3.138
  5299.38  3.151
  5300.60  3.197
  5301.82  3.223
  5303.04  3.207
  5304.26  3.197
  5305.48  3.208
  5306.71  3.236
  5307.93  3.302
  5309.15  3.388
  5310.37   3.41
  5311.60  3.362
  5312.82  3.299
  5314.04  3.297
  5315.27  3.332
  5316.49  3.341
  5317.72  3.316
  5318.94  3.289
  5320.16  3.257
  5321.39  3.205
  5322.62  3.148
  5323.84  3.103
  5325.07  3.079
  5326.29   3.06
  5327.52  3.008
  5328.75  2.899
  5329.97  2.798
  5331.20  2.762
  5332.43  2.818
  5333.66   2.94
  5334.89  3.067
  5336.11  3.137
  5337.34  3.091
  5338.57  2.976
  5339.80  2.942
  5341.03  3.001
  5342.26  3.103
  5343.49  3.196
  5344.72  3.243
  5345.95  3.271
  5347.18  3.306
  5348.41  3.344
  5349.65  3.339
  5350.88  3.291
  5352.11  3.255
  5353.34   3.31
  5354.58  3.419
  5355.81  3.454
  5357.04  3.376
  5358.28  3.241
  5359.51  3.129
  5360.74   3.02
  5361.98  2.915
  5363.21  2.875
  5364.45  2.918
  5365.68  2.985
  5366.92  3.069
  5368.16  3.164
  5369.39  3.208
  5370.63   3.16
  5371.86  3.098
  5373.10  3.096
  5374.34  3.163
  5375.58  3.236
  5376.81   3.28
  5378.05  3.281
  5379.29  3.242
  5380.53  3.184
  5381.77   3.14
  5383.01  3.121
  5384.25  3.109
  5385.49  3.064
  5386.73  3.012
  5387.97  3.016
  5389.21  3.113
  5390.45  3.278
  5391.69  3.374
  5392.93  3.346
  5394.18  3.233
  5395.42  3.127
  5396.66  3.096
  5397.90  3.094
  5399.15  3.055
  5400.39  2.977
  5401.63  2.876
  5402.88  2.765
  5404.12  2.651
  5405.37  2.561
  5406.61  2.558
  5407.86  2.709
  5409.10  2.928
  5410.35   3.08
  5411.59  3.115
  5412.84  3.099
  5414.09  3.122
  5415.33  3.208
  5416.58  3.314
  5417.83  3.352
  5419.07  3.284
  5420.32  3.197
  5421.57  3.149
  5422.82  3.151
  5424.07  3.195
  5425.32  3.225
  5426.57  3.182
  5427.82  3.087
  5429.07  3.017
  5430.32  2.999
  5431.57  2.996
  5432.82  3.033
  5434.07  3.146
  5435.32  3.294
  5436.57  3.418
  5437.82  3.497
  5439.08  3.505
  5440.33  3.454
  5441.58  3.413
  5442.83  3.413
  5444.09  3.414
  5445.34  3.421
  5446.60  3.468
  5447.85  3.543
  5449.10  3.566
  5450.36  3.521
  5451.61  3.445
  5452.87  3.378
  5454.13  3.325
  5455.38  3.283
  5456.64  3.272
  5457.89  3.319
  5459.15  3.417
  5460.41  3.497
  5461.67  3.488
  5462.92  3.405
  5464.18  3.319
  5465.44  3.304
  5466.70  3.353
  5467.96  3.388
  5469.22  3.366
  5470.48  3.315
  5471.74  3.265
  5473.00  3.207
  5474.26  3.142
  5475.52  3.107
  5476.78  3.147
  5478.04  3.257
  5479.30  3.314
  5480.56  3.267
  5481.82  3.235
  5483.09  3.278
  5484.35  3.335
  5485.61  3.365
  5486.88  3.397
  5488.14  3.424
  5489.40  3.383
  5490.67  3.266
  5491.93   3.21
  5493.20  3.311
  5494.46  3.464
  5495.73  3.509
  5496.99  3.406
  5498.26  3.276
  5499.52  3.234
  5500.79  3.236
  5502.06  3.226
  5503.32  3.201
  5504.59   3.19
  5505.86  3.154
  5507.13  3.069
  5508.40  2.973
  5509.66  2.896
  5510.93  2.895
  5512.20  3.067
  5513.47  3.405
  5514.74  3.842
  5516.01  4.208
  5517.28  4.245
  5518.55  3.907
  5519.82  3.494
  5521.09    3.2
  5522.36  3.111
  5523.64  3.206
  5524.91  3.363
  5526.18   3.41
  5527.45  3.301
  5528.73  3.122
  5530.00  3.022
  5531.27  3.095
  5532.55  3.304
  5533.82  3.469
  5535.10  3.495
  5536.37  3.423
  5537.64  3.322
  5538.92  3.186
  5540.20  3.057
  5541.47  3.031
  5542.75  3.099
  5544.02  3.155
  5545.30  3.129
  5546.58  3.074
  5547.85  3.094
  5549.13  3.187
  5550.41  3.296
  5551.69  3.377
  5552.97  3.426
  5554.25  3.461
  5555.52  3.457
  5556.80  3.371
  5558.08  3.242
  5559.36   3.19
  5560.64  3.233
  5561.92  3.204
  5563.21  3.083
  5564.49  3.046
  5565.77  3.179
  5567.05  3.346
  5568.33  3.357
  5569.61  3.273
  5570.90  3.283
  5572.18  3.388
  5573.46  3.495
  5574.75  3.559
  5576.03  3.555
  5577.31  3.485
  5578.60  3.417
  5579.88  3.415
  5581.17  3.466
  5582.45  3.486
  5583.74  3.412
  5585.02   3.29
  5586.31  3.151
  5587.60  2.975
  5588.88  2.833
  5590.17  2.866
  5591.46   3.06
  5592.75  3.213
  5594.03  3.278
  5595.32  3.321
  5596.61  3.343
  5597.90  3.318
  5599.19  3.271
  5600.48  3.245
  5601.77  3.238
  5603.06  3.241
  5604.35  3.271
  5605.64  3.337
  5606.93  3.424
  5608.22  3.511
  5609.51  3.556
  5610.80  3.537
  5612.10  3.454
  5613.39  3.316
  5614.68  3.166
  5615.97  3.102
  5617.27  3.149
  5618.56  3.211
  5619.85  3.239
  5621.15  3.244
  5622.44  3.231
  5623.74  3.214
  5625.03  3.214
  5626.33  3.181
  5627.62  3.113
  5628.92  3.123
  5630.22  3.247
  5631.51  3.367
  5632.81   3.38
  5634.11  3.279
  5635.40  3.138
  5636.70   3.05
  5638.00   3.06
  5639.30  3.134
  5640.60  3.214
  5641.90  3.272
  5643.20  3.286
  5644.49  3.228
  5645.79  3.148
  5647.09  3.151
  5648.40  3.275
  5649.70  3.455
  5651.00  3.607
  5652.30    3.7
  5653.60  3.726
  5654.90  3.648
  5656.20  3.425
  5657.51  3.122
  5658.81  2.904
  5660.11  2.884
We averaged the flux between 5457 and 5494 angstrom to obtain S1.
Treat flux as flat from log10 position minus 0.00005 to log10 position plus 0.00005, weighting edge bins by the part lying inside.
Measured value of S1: 3.31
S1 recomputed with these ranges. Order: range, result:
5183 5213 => 2.85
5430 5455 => 3.37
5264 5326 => 3.08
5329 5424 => 3.1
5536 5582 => 3.29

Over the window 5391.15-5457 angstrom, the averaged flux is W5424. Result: 3.19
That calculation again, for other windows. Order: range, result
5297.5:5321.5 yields 3.27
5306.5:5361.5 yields 3.18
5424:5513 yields 3.29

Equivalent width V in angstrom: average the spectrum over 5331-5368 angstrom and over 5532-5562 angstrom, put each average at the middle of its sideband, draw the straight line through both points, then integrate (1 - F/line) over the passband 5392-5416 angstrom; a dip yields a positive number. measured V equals 1.4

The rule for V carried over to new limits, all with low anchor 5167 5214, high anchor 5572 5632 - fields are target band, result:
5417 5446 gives -1.80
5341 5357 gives -1.78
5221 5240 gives -2.11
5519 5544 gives -0.44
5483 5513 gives -0.85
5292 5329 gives -3.86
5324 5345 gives -0.48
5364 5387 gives -1.11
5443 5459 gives -1.67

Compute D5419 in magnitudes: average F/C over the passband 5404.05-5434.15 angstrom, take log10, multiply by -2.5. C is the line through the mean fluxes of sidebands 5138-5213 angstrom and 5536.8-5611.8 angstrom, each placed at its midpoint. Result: 0.02 mag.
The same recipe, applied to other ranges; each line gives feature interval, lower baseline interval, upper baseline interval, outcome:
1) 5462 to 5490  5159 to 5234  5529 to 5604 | -0.05 mag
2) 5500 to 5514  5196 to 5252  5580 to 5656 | 0.03 mag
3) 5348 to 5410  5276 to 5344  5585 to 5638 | 0.01 mag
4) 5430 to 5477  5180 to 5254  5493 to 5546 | -0.04 mag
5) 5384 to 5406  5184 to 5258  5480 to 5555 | 0.05 mag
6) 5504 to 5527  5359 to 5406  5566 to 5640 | -0.06 mag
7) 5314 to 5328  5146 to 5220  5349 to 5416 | -0.06 mag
